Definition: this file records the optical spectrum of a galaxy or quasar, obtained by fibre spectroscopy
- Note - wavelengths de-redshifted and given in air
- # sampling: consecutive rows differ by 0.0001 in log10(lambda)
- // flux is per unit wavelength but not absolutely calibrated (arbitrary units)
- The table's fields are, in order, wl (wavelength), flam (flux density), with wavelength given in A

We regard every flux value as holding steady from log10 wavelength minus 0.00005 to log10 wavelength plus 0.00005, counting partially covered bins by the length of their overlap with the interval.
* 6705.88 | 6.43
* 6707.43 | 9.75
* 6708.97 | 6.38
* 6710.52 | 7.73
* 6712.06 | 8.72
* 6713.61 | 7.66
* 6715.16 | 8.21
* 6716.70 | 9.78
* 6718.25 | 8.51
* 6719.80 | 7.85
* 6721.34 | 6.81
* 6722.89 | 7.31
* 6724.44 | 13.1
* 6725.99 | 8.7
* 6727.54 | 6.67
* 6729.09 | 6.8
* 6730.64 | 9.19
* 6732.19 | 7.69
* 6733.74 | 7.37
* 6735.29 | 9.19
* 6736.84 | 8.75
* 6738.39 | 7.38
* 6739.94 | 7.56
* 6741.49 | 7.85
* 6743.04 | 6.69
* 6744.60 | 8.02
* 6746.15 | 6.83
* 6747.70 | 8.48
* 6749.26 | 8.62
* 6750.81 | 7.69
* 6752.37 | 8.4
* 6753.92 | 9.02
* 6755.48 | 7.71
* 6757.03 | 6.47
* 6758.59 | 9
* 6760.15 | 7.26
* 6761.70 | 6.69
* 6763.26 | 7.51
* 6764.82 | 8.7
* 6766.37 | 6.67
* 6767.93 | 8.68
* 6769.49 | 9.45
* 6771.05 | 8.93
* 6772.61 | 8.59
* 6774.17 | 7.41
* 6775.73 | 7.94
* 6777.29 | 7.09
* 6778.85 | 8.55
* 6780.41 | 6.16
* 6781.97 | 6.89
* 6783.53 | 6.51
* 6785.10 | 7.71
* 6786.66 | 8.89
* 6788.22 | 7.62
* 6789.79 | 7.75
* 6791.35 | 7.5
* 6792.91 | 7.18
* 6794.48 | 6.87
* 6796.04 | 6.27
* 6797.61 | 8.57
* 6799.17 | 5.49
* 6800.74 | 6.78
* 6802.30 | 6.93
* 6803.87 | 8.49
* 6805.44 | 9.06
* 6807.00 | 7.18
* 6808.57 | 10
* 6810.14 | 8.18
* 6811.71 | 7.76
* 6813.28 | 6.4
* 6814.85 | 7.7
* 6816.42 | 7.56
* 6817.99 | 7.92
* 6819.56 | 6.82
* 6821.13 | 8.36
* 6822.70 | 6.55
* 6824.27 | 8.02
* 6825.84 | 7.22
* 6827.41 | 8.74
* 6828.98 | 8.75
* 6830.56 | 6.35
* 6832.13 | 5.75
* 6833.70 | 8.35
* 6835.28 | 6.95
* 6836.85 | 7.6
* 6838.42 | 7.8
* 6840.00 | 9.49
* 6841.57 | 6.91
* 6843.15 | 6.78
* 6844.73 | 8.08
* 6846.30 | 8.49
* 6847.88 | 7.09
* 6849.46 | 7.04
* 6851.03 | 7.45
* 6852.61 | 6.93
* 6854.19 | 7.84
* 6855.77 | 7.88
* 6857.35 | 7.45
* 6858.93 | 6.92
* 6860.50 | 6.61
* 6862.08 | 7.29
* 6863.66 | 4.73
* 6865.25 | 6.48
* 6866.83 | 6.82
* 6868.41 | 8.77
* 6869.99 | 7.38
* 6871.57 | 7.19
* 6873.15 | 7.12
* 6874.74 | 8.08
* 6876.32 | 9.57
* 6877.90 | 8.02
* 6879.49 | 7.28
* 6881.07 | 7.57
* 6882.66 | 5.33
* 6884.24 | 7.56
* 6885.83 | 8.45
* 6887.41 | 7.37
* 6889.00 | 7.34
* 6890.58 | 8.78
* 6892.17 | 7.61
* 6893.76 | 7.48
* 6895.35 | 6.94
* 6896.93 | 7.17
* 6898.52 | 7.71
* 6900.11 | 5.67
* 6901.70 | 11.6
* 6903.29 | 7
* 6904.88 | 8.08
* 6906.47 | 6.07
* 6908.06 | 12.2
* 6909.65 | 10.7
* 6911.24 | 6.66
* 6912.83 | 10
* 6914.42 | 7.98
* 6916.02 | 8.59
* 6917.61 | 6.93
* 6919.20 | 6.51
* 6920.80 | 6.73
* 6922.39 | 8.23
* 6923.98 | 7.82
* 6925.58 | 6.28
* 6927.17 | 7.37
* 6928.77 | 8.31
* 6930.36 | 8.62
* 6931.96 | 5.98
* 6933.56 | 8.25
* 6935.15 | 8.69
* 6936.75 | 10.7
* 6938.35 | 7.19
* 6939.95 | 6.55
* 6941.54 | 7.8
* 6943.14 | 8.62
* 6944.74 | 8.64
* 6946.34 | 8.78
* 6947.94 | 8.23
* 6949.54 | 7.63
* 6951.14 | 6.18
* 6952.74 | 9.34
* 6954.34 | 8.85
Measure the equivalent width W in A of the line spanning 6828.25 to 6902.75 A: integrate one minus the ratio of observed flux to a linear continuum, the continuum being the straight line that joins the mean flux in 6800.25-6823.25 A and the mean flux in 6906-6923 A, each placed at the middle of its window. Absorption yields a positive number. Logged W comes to 4.98 A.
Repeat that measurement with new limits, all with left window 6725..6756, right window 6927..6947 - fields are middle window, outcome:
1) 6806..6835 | 1.4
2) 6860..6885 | 2.6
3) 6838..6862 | 1.6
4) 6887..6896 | 0.5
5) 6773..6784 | 1.0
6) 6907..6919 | -1.0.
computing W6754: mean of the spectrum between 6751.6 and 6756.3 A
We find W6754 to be 8.37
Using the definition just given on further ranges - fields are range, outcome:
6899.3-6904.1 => 8.08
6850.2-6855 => 7.41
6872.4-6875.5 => 7.58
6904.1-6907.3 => 7.13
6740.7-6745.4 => 7.52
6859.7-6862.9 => 6.95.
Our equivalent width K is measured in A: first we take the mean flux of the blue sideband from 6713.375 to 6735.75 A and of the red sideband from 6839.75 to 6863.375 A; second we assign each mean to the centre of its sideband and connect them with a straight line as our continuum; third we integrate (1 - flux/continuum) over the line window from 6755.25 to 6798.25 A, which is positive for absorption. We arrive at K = 1.5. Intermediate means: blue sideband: 8.33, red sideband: 7.38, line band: 7.66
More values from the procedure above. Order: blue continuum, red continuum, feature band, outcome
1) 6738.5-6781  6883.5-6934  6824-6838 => 0.6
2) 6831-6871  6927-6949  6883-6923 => -0.7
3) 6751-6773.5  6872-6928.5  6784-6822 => 1.8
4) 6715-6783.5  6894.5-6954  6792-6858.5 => 3.7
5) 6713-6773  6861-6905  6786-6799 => 0.7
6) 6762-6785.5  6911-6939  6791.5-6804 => 1.2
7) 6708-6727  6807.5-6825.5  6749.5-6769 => 0.6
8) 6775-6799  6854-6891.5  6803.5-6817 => -1.2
